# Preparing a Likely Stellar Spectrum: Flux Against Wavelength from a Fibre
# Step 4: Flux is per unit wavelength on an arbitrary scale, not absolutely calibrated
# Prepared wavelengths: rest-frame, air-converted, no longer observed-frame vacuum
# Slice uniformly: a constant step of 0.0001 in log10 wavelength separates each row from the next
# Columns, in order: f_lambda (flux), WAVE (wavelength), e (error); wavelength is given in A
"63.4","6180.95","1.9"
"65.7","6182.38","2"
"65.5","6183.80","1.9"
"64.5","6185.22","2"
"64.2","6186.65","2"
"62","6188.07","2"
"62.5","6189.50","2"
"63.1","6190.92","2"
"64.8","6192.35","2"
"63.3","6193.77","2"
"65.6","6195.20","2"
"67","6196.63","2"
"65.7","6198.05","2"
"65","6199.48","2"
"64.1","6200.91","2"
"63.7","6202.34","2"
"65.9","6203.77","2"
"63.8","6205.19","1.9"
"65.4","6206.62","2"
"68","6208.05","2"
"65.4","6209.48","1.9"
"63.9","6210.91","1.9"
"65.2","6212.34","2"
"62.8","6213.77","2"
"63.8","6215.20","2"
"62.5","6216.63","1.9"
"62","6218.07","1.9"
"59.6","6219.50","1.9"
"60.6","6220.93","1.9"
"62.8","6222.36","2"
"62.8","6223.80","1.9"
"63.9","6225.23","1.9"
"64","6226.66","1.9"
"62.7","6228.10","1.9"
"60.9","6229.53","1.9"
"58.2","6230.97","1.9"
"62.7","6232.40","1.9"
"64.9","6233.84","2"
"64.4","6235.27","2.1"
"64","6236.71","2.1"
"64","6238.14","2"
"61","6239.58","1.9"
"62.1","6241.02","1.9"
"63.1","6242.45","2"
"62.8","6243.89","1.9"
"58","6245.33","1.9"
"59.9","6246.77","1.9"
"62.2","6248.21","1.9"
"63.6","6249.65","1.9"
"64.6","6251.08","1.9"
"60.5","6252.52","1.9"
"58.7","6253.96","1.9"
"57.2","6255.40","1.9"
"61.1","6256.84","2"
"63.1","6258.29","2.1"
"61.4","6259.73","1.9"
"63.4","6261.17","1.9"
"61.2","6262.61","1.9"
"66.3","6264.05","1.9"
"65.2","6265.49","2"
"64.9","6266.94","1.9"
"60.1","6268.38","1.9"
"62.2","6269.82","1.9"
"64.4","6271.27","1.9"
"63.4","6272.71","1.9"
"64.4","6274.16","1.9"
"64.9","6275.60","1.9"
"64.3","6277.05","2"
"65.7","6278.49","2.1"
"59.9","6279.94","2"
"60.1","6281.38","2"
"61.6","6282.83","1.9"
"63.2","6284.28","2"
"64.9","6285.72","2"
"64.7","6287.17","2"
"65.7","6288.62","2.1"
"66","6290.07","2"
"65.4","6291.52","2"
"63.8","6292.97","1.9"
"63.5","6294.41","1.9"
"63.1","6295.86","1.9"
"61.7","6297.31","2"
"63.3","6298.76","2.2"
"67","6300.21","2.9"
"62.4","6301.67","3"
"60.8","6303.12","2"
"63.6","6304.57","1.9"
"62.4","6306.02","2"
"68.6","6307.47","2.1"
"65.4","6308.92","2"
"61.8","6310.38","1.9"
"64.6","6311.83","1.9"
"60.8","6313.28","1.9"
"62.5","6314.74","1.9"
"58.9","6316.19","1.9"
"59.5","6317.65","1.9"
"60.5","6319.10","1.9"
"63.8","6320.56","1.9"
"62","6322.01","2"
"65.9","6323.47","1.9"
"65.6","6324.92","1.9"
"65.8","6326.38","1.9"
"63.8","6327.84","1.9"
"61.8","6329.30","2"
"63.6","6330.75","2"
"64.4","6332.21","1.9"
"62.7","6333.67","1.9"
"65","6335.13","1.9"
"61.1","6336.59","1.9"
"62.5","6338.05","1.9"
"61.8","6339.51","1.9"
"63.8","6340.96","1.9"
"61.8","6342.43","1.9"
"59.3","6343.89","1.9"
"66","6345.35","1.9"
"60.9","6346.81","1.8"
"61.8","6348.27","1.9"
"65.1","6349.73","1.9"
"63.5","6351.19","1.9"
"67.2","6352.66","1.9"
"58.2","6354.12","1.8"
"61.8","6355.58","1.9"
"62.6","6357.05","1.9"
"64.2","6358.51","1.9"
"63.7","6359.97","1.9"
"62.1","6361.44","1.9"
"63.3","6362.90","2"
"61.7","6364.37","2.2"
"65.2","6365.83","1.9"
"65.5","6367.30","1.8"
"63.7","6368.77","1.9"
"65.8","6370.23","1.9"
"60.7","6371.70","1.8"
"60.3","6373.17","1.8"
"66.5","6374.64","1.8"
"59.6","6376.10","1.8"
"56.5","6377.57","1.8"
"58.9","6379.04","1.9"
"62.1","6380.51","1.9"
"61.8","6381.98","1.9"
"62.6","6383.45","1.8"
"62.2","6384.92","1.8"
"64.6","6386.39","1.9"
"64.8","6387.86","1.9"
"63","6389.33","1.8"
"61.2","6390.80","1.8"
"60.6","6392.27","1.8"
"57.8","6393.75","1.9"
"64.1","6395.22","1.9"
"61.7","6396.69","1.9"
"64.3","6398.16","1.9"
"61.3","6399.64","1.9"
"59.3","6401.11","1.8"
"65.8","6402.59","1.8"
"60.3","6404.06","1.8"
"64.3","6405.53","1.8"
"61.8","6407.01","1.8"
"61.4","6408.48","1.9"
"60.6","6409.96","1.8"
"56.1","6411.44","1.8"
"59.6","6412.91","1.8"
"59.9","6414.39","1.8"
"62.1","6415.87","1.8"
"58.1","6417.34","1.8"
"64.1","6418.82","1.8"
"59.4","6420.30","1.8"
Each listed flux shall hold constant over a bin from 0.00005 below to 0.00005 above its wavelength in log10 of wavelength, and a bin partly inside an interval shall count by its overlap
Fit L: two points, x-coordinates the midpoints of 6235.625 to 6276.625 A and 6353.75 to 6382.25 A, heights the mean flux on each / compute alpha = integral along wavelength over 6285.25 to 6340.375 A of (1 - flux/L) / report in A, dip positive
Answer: -1.0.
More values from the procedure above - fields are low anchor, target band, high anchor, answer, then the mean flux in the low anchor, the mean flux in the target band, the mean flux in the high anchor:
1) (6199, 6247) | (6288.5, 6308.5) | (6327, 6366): -0.35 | 63.1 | 64.1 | 62.9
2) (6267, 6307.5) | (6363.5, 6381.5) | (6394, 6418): -0.09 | 63.6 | 62.2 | 61.3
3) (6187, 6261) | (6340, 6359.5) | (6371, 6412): -0.27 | 63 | 62.8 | 61.6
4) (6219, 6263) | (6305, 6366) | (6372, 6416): -1.34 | 61.9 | 63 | 61.5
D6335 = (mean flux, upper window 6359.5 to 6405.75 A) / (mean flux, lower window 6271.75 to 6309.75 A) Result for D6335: 1.0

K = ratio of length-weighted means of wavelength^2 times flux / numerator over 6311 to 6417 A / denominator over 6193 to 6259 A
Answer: 1.03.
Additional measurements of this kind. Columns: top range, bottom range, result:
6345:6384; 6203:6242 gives 1.04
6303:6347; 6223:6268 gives 1.04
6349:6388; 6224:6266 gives 1.05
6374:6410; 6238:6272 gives 1.04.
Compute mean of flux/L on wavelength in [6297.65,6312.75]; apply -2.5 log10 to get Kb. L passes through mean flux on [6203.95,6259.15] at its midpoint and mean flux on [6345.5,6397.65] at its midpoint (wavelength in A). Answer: -0.023 mag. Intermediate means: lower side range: 62.6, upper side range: 62.5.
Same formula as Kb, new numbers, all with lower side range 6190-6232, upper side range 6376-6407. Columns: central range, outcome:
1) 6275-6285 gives 0.00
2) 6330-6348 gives -0.01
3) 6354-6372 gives -0.02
